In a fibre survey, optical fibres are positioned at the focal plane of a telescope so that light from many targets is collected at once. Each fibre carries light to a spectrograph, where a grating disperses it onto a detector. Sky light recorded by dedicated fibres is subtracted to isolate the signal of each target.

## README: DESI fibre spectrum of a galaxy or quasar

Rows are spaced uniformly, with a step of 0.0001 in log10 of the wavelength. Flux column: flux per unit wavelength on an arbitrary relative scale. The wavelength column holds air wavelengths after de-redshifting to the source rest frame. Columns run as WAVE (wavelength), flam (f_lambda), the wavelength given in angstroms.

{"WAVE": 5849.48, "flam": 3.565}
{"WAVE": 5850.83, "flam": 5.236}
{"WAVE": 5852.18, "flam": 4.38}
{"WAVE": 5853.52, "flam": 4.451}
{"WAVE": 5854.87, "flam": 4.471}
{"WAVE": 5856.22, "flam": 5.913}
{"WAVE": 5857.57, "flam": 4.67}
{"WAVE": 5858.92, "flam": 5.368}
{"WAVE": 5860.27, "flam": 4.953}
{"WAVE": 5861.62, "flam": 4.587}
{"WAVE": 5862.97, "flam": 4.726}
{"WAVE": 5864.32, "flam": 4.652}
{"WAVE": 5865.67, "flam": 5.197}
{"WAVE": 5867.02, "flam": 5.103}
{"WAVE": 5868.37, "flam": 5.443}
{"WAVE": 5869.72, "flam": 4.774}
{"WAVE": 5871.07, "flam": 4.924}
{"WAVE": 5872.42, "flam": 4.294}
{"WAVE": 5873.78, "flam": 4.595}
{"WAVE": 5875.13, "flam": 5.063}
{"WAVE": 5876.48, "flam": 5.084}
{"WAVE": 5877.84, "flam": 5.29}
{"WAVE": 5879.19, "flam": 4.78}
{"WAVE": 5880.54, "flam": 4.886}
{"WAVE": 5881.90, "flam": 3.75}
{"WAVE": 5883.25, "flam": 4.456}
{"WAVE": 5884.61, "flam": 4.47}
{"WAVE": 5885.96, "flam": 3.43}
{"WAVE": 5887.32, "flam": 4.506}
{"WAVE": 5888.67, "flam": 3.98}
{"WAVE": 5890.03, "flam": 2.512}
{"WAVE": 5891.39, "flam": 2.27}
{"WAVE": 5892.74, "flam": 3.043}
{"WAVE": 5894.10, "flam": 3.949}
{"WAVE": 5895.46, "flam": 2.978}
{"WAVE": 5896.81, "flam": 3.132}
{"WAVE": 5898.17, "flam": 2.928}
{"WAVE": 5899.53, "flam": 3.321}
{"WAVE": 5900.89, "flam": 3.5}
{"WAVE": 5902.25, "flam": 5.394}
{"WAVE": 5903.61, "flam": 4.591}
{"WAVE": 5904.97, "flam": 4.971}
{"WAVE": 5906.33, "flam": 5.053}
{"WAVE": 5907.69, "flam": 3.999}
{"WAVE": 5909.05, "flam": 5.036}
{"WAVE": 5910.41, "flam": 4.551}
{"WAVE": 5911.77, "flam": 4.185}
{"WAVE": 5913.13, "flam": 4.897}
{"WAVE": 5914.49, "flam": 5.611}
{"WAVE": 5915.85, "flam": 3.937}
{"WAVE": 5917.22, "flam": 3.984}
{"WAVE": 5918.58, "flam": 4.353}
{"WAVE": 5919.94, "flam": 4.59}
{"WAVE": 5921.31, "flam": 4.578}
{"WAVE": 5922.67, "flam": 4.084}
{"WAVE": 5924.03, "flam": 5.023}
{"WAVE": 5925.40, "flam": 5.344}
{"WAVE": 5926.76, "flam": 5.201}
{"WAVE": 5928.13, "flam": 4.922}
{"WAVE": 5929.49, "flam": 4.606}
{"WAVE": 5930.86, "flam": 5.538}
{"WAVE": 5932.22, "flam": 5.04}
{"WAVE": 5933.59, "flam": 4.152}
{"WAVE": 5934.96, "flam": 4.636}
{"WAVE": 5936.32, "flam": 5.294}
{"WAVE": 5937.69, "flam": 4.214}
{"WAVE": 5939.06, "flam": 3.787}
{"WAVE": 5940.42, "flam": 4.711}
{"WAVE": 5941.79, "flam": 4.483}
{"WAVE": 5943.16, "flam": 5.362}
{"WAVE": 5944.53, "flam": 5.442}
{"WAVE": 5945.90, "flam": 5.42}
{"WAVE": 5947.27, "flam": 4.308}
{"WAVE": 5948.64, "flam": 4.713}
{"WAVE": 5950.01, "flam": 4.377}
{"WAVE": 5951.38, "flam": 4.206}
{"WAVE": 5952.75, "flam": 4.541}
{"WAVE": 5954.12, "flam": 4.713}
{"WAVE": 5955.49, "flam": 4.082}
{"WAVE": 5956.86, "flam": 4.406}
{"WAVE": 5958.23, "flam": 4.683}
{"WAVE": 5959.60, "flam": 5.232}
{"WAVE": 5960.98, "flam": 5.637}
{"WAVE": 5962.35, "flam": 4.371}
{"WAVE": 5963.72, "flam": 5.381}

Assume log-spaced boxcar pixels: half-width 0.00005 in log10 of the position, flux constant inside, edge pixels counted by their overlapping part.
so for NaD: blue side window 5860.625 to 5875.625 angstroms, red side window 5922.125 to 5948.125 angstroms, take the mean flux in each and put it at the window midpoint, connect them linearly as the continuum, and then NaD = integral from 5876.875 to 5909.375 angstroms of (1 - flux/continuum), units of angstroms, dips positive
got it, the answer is 5.6 angstroms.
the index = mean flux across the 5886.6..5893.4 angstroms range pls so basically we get 3.26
